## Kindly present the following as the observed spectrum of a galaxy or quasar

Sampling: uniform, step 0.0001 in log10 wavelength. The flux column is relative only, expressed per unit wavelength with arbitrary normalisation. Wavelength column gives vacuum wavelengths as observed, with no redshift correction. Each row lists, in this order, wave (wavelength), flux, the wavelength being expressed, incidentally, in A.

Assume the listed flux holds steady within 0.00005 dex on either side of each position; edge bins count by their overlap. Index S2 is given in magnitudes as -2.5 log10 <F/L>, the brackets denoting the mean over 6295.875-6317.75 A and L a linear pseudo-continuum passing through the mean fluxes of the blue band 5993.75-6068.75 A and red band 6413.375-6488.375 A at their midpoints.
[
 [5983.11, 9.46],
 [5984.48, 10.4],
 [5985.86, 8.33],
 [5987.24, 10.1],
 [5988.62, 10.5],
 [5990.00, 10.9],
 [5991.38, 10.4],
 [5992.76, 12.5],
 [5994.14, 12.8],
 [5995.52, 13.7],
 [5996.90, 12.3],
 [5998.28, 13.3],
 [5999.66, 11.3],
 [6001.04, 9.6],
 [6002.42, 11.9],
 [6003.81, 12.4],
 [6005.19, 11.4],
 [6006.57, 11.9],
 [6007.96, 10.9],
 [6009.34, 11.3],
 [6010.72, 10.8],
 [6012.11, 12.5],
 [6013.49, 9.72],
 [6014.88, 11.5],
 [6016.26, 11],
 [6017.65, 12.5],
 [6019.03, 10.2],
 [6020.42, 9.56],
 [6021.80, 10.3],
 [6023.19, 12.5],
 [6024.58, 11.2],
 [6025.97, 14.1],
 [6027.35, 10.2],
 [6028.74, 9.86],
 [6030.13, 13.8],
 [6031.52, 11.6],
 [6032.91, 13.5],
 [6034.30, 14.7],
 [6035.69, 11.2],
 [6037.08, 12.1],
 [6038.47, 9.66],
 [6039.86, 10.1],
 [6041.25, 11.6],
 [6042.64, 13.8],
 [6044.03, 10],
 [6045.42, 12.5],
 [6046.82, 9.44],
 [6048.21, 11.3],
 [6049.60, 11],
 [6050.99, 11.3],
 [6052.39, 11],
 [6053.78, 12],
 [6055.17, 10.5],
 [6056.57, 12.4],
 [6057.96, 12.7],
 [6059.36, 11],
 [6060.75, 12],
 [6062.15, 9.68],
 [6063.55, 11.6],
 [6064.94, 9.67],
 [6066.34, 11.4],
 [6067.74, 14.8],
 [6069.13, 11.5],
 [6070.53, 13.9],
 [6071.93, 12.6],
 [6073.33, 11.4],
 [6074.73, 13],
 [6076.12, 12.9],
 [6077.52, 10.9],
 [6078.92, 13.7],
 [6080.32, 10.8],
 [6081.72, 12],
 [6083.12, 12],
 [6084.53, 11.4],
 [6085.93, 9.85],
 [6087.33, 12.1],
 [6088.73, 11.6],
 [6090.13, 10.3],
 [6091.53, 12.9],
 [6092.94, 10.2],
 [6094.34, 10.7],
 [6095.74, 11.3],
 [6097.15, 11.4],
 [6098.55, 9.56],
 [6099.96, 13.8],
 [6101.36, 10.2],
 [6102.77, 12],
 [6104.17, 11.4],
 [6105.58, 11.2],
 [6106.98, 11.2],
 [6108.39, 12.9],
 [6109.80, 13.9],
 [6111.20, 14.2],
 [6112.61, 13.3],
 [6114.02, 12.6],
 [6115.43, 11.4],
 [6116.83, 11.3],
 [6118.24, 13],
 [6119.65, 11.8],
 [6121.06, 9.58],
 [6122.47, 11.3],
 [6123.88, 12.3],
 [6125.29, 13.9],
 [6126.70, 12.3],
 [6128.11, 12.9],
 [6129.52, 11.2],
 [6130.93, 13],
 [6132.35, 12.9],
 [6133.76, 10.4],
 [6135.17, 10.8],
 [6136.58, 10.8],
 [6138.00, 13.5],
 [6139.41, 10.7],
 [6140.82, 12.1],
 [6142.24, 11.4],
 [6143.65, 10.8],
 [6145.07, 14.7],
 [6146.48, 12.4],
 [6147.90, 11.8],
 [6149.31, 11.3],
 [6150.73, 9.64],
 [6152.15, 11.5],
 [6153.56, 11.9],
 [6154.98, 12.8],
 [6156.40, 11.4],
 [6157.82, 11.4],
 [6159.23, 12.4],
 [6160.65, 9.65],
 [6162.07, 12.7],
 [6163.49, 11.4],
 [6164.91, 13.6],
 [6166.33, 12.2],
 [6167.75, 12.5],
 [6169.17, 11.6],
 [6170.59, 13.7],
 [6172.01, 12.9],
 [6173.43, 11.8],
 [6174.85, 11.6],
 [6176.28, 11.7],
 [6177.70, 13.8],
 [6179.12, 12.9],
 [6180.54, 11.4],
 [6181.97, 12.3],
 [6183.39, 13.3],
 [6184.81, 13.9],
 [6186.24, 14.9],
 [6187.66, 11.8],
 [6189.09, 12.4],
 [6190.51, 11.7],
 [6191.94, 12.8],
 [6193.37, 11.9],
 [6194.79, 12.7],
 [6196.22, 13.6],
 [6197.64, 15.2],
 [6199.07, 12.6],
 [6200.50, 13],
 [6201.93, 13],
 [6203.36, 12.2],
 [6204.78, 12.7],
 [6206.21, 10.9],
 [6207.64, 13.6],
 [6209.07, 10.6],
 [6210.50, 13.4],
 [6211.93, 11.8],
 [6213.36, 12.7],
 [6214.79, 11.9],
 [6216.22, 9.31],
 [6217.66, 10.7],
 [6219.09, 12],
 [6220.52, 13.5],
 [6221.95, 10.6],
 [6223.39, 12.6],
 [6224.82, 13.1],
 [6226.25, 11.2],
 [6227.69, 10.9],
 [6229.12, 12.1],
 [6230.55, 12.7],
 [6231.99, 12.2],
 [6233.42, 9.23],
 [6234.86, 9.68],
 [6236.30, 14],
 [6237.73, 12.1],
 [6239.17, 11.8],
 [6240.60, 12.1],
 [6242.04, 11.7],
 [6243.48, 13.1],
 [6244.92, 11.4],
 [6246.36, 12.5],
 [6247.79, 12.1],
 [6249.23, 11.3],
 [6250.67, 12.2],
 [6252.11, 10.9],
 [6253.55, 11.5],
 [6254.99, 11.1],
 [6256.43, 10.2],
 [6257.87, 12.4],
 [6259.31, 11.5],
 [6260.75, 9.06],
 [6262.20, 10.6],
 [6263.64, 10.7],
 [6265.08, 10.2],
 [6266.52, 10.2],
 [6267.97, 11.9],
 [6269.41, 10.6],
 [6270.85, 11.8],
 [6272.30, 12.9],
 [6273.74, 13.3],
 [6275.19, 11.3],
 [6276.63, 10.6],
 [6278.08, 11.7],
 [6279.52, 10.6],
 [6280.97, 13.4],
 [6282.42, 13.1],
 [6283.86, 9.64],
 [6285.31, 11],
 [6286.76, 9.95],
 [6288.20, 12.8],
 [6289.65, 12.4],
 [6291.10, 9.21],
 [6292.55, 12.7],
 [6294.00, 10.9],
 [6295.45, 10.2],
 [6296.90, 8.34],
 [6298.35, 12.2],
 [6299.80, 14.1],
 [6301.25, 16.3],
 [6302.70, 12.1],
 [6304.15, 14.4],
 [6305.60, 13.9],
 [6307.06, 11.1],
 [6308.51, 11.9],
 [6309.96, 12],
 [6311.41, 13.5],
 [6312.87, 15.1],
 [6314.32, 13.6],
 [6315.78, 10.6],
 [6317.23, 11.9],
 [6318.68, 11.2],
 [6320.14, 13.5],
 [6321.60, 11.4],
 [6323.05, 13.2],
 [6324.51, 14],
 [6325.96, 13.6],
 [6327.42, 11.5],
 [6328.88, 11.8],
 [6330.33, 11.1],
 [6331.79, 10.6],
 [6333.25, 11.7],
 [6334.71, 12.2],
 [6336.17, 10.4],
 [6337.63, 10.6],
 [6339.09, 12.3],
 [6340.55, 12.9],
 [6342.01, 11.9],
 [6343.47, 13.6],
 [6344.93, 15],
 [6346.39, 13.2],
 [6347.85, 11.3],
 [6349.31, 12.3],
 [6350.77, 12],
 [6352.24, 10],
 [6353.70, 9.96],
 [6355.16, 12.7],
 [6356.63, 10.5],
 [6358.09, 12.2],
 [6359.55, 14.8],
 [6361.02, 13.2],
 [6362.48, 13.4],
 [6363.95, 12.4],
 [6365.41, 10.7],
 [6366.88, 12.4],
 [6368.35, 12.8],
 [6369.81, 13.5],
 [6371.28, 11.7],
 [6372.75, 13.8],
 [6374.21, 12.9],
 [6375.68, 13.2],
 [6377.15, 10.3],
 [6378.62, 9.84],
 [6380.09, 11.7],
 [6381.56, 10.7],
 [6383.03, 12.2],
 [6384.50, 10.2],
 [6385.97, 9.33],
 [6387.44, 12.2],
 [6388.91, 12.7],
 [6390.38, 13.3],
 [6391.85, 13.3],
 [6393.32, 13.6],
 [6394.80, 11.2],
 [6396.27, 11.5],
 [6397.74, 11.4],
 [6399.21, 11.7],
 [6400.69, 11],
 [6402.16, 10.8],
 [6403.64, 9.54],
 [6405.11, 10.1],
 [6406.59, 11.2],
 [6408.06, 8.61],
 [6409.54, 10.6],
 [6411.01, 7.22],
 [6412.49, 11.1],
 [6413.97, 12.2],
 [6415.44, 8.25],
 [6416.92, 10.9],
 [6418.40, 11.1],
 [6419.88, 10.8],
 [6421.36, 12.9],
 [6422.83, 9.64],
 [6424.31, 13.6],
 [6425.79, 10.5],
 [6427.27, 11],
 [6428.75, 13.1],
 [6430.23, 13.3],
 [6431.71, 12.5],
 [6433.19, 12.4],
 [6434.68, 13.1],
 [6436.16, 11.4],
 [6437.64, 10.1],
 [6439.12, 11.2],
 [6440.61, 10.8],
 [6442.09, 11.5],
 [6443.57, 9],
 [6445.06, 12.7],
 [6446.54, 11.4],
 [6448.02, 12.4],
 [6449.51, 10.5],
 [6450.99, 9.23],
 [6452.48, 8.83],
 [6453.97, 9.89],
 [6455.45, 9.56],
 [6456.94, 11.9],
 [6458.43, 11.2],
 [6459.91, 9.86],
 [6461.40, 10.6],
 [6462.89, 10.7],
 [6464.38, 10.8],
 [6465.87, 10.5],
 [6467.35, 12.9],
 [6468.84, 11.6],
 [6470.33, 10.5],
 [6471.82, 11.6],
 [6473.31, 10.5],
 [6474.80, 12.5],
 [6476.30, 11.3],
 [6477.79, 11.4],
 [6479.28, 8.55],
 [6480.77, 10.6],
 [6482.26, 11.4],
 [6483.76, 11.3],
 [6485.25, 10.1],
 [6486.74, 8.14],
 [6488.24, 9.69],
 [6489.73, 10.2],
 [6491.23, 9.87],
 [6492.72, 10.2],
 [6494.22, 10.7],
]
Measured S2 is -0.14 mag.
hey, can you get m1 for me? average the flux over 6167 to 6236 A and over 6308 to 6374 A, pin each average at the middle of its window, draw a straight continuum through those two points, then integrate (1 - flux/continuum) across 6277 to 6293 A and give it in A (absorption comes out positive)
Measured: 1.1 A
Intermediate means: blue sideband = 12.3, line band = 11.5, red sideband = 12.3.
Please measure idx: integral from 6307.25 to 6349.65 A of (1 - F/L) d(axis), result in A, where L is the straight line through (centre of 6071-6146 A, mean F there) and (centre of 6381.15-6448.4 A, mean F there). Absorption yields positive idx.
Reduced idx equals -3.2 A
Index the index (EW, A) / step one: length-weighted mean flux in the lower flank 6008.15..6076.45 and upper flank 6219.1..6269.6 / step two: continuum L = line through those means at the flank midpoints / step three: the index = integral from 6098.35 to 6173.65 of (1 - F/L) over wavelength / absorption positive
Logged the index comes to -2.8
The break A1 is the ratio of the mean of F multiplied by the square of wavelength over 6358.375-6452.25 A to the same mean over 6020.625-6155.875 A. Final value 1.1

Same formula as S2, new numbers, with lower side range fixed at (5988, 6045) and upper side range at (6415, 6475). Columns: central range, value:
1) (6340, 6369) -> -0.10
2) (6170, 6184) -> -0.10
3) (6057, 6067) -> 0.03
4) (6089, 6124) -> -0.02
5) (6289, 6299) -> 0.05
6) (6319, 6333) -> -0.09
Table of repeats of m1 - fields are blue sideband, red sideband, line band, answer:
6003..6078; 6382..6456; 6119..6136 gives -0.5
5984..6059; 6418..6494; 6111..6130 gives -1.4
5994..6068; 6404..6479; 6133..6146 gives -0.4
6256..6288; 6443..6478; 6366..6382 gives -1.5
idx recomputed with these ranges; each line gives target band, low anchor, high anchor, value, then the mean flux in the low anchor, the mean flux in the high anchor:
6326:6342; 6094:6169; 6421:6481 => -0.27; 11.9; 11.2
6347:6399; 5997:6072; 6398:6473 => -4.36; 11.6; 11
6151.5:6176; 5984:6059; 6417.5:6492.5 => -1.64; 11.4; 11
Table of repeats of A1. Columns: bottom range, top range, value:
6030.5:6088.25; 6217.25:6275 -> 1.05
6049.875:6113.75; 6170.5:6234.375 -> 1.09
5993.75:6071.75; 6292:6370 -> 1.17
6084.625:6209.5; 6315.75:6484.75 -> 1.03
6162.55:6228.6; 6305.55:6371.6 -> 1.04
